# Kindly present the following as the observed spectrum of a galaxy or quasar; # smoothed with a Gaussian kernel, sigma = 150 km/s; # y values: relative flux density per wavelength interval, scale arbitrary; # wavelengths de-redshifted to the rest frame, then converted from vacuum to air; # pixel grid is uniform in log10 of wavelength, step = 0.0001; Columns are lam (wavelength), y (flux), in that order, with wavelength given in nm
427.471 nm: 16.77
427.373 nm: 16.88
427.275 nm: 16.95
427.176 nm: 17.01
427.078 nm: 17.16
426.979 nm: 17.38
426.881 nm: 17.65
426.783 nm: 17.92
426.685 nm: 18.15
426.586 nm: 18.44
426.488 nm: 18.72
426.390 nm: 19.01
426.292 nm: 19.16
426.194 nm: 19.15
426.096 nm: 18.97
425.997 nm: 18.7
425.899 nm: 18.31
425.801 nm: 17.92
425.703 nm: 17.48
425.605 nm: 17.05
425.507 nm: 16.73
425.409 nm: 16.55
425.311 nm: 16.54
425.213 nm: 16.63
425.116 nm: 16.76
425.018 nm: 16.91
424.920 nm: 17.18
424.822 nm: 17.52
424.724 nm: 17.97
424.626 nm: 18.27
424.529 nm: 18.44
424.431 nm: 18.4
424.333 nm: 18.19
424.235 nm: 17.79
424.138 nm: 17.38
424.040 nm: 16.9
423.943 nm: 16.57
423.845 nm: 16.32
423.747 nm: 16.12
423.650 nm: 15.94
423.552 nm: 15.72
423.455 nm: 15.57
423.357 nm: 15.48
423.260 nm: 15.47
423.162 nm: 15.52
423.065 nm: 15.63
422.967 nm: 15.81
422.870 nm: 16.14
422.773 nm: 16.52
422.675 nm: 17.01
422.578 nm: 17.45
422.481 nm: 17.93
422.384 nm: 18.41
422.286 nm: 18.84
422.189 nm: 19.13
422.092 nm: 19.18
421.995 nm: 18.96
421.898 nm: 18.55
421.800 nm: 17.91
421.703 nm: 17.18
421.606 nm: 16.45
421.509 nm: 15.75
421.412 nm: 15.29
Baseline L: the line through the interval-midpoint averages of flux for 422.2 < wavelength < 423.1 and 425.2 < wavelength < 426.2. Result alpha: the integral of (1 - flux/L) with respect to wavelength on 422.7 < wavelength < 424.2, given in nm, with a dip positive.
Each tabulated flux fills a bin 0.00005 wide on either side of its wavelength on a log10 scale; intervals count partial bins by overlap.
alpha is 0.10 nm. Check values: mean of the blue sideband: 17.2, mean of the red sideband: 17.6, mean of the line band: 16.1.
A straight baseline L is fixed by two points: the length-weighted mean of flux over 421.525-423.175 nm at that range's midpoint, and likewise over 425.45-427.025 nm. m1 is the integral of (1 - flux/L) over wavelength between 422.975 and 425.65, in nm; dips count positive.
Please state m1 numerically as 0.16 nm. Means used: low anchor 17.5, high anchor 18.2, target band 16.8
